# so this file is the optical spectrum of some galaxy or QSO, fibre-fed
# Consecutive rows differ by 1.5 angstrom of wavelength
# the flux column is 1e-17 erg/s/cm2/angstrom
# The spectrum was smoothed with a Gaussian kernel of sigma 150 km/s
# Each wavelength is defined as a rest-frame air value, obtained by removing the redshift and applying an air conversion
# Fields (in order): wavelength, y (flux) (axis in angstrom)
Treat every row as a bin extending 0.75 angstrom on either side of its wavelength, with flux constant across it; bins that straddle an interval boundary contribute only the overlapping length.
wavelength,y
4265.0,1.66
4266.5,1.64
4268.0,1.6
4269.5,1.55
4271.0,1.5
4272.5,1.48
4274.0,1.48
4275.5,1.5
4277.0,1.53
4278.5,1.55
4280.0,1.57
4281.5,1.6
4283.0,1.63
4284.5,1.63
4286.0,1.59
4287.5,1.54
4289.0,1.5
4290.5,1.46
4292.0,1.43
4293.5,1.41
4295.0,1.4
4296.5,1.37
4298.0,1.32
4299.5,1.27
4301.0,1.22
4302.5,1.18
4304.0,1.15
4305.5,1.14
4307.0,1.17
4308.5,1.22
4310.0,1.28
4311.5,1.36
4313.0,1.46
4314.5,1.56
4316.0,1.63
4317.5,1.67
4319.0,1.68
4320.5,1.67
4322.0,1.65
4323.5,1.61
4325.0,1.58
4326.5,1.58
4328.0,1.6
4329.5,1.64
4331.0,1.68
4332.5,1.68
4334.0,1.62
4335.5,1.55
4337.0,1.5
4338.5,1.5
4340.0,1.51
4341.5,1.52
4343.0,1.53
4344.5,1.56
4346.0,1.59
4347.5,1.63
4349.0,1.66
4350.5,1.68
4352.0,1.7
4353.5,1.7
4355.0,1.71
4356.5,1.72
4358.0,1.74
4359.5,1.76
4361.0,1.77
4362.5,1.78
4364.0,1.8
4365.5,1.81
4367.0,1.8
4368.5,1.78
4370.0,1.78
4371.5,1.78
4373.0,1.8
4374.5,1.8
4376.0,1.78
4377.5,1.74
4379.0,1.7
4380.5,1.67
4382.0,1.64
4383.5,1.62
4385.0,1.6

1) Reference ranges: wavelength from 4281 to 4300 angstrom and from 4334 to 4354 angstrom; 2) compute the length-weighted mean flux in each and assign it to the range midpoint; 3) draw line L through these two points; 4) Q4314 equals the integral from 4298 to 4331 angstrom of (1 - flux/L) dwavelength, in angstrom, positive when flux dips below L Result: 1.7 angstrom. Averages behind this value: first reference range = 1.47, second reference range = 1.59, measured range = 1.45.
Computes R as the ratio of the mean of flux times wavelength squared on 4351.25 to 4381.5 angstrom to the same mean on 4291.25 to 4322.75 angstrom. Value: 1.30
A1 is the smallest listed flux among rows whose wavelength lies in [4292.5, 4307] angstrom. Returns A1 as 1.14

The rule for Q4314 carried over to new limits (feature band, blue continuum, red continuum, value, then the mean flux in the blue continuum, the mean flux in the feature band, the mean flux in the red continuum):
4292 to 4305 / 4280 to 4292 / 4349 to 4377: 2.4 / 1.56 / 1.3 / 1.76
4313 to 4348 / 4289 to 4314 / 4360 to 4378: -1.9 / 1.31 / 1.59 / 1.79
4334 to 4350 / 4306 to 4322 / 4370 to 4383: 0.3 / 1.47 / 1.56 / 1.74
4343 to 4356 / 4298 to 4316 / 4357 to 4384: -0.4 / 1.29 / 1.65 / 1.75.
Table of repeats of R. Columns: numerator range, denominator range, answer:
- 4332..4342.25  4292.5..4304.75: 1.22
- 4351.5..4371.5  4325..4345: 1.13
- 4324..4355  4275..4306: 1.15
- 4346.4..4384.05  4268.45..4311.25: 1.27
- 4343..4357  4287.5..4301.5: 1.22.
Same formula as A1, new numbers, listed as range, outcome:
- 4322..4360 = 1.5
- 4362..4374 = 1.78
